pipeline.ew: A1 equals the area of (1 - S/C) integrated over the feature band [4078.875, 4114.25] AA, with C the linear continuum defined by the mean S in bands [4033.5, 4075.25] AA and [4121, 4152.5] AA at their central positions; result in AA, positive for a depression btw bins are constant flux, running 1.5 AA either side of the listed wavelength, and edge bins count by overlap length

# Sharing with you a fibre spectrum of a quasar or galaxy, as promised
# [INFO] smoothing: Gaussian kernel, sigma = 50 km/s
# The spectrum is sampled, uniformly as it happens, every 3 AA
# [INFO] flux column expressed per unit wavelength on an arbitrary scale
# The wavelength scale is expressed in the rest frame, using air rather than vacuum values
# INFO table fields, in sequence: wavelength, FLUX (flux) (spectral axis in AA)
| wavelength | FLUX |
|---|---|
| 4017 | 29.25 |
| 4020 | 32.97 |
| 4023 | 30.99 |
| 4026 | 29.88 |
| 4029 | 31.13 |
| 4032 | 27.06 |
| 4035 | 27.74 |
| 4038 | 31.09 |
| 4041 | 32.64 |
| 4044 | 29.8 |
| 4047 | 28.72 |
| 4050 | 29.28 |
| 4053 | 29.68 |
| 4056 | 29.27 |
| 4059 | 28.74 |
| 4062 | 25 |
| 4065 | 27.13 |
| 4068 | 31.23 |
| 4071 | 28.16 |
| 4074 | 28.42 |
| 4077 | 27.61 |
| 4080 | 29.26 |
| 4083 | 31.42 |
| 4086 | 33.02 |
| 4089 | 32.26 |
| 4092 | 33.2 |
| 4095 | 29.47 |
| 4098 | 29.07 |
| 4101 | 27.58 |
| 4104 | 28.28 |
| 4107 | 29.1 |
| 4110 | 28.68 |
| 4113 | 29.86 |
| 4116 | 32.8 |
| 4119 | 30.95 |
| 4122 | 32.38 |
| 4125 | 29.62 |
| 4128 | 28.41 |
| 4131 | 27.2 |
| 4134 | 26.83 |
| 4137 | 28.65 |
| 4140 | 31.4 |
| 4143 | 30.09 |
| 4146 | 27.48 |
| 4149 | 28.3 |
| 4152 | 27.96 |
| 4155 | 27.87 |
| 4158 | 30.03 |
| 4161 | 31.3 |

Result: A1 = -1.4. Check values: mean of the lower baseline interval 29.1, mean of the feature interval 30.1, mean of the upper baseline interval 28.9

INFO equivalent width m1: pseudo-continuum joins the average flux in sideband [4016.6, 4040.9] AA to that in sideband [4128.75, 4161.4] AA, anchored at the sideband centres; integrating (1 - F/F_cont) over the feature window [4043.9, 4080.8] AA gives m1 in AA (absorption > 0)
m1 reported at 1.5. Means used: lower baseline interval 30.2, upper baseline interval 28.7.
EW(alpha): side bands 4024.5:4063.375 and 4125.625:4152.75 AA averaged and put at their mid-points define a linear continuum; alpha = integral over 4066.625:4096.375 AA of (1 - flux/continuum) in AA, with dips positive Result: -1.48 AA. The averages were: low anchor 29.2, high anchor 28.5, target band 30.4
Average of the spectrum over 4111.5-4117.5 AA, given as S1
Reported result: 31.3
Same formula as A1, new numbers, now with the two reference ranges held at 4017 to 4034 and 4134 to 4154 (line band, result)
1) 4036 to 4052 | -0.11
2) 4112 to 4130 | -0.94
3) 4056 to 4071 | 0.81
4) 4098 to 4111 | 0.35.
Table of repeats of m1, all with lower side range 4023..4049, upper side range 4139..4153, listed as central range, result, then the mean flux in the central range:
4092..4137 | -0.3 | 29.4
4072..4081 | 0.4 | 28.4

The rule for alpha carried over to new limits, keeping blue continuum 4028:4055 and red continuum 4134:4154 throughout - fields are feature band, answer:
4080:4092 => -1.11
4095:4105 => 0.23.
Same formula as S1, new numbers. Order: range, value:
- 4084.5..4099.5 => 31.4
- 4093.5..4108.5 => 28.7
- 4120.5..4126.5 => 31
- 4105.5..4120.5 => 30.3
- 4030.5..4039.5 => 28.6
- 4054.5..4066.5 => 27.5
